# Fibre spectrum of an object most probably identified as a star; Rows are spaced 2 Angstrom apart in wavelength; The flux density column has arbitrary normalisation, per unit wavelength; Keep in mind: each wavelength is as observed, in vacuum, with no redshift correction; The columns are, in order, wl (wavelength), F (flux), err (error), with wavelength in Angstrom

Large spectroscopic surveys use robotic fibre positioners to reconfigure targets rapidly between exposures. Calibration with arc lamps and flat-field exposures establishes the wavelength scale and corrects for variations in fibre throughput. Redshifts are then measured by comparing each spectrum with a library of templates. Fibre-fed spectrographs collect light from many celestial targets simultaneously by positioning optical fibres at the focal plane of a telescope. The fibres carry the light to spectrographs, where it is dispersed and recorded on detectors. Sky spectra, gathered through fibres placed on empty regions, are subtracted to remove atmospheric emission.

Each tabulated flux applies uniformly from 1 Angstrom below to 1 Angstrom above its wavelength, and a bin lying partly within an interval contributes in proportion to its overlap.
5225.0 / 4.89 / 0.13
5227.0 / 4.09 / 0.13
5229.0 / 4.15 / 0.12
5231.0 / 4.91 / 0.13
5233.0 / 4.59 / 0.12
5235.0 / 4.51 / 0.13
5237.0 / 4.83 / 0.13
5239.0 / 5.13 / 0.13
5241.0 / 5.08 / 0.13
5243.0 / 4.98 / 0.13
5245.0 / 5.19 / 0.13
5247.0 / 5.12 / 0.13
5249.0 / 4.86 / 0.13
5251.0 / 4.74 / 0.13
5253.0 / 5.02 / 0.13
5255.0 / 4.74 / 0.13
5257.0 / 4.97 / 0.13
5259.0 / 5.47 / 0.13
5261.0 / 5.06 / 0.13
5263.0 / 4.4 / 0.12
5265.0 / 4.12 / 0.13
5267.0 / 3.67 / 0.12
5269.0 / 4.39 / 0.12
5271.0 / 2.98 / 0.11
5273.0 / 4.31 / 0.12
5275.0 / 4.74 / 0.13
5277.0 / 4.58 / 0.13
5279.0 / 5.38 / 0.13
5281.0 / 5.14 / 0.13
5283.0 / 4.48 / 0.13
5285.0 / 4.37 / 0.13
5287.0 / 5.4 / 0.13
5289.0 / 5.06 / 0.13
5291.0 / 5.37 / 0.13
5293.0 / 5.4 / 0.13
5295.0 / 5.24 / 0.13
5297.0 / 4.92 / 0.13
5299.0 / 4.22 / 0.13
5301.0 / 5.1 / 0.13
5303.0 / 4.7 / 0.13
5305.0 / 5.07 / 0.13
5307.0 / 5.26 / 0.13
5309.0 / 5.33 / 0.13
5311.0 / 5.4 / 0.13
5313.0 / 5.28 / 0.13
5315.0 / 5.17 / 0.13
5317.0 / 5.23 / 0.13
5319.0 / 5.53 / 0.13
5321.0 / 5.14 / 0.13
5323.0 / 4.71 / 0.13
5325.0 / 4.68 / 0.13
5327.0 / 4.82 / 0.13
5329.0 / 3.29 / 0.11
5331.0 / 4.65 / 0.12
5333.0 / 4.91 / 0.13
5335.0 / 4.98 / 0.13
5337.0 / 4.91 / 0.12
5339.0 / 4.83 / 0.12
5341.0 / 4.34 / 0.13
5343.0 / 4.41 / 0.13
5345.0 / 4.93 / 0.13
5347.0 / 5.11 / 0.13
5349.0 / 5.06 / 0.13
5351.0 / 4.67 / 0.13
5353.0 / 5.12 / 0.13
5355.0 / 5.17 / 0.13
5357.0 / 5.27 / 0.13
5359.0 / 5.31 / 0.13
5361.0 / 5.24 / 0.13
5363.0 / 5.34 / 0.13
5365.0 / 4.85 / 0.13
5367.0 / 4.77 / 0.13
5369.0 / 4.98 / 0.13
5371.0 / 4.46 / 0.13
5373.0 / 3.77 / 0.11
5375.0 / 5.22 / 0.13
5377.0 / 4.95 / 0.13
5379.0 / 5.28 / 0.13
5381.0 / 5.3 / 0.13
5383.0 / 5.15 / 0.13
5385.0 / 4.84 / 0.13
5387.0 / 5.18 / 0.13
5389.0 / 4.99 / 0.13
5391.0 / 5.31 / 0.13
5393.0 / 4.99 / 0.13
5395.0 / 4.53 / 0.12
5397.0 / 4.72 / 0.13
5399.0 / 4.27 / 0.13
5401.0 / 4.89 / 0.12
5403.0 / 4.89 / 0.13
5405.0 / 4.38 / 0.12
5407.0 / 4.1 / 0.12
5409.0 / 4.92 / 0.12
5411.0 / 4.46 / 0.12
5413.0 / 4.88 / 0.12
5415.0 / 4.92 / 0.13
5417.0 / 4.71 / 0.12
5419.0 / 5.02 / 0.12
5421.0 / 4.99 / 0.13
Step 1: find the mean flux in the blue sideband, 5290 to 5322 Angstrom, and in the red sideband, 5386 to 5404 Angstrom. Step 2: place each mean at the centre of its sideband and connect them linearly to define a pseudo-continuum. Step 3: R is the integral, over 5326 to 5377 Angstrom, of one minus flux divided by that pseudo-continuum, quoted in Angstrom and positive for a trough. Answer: 1.9 Angstrom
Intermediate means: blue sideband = 5.15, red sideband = 4.86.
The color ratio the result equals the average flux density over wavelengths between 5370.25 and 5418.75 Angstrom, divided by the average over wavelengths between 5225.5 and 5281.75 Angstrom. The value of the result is 1.03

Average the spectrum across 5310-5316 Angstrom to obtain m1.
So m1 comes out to 5.28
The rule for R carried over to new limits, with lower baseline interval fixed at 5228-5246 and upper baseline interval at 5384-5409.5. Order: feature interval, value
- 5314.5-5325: -0.7 Angstrom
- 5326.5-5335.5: 0.6 Angstrom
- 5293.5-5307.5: -0.4 Angstrom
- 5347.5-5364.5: -1.3 Angstrom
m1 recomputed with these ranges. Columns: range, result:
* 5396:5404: 4.69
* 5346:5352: 4.95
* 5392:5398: 4.75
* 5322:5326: 4.7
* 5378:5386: 5.14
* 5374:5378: 5.08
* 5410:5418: 4.74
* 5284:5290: 4.94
